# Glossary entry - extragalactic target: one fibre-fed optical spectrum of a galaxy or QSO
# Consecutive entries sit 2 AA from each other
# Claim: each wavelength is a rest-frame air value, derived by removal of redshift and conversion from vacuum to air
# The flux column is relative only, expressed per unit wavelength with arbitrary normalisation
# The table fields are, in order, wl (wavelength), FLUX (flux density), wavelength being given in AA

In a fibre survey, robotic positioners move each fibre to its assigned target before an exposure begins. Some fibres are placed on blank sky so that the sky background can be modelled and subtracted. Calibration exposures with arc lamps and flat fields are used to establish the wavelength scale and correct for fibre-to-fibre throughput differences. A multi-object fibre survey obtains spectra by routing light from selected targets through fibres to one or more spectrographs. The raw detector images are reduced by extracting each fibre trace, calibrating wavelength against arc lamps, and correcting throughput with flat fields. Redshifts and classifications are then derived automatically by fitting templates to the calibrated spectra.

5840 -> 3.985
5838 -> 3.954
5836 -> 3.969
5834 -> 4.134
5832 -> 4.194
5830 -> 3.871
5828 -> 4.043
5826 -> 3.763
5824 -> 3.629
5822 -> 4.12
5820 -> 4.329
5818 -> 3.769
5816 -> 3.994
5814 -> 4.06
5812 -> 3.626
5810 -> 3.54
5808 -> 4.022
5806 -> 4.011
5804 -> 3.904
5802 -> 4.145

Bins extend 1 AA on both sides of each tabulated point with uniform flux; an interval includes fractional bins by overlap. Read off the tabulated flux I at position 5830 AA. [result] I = 3.871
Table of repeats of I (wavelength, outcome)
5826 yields 3.763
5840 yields 3.985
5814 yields 4.06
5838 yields 3.954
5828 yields 4.043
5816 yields 3.994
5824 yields 3.629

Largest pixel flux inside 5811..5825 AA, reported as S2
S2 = 4.329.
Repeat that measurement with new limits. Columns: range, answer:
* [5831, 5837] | 4.194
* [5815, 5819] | 3.994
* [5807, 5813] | 4.022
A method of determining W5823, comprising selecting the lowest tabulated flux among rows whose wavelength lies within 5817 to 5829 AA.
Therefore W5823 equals 3.629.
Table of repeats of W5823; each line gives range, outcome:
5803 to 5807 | 3.904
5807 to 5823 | 3.54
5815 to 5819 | 3.769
